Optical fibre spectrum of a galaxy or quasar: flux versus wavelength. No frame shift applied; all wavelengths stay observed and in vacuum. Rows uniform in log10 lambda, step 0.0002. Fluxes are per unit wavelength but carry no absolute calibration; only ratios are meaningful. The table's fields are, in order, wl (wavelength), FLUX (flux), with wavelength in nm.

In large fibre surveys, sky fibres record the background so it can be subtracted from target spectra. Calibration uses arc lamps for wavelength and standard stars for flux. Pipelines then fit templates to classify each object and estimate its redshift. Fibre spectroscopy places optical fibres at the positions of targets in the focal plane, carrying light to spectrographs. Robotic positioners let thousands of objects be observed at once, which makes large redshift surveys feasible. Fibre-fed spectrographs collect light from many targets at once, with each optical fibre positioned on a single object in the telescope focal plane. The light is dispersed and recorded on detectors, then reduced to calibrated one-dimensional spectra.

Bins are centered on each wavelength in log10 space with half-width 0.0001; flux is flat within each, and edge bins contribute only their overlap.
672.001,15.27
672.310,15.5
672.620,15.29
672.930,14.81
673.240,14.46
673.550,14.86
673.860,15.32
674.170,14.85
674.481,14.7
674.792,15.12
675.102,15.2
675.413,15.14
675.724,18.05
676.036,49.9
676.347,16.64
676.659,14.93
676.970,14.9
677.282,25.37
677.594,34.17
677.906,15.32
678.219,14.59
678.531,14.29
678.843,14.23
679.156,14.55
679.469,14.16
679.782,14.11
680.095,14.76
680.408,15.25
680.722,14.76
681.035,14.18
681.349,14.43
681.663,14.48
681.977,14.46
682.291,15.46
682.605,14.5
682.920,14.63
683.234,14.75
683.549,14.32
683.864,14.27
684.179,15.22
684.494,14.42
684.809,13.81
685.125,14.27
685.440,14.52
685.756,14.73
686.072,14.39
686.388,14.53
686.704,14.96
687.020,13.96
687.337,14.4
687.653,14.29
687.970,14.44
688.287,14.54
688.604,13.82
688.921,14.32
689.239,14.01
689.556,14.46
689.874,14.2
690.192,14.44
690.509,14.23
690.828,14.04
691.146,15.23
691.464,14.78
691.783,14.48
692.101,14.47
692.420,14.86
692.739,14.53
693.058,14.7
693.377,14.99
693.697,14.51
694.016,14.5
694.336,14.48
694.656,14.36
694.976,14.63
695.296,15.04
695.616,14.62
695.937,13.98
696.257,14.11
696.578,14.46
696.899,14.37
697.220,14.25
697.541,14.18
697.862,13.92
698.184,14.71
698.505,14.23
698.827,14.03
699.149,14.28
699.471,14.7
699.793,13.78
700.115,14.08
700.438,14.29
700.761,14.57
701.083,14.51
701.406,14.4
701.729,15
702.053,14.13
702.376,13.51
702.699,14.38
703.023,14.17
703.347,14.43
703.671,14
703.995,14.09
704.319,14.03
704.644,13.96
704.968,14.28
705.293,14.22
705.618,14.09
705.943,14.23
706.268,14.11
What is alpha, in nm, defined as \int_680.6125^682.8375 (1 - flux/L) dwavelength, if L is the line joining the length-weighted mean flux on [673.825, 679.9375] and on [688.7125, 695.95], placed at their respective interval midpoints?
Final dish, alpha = 0.33 nm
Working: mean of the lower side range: 18.3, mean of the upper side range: 14.5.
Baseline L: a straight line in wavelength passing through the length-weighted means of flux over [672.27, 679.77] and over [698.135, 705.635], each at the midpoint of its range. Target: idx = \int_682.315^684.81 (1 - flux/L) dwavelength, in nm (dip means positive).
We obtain 0.318 nm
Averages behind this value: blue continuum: 17.7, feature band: 14.6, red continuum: 14.2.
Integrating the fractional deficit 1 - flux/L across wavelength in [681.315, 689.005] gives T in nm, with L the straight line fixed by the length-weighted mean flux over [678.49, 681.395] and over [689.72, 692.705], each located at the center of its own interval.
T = 0.01 nm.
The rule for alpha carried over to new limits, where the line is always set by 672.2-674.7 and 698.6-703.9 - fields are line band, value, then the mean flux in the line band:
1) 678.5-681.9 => 0.072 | 14.5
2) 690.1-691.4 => 0.002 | 14.5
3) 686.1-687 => 0.004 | 14.6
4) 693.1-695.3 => -0.027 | 14.6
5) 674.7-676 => -0.360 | 19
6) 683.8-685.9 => 0.030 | 14.5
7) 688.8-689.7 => 0.019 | 14.3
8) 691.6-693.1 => -0.012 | 14.6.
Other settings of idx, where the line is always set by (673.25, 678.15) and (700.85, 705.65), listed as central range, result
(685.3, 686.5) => 0.20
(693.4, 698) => 0.36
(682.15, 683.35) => 0.22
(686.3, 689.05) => 0.45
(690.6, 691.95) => 0.15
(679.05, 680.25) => 0.27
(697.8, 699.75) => 0.10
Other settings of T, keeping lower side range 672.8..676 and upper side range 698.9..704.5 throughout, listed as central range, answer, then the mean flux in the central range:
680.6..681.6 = 0.10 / 14.4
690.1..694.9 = 0.14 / 14.6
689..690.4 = 0.09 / 14.3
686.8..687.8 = 0.08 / 14.3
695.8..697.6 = 0.05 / 14.2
